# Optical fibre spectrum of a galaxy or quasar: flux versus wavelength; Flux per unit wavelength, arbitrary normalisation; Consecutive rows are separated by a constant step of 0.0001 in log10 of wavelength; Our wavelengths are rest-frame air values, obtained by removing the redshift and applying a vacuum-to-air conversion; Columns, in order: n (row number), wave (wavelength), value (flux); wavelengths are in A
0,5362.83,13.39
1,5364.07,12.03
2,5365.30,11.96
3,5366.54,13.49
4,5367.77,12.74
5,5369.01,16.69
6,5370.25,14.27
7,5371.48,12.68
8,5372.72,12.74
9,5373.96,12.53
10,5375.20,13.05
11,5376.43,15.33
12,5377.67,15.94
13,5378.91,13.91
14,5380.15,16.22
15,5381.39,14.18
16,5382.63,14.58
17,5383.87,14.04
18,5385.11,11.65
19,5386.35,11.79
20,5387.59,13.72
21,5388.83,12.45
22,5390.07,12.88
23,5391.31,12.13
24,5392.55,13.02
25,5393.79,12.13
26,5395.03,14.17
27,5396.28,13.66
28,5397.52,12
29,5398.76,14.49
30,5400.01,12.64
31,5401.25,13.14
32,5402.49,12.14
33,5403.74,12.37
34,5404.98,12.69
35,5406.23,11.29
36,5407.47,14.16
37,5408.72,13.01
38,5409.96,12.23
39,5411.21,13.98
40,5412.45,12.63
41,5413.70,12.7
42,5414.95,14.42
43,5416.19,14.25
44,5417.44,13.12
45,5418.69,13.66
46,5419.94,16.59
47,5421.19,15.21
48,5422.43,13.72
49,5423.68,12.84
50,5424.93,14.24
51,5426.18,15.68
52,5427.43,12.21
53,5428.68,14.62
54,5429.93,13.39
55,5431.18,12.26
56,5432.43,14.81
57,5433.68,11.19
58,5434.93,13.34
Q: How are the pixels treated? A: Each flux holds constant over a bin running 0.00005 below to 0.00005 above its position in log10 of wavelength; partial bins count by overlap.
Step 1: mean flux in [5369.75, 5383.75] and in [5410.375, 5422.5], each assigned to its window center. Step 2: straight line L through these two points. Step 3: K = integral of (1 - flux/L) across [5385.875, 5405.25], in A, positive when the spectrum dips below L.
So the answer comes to 1.7 A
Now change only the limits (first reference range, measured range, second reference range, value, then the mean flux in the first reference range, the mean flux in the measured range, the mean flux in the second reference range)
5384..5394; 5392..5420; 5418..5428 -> 0.5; 12.6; 13.2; 14.3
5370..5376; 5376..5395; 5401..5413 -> -0.9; 13.1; 13.6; 12.8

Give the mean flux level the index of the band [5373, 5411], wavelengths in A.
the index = 13.3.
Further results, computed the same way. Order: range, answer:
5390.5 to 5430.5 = 13.4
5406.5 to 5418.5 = 13.3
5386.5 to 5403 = 12.9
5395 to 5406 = 12.9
